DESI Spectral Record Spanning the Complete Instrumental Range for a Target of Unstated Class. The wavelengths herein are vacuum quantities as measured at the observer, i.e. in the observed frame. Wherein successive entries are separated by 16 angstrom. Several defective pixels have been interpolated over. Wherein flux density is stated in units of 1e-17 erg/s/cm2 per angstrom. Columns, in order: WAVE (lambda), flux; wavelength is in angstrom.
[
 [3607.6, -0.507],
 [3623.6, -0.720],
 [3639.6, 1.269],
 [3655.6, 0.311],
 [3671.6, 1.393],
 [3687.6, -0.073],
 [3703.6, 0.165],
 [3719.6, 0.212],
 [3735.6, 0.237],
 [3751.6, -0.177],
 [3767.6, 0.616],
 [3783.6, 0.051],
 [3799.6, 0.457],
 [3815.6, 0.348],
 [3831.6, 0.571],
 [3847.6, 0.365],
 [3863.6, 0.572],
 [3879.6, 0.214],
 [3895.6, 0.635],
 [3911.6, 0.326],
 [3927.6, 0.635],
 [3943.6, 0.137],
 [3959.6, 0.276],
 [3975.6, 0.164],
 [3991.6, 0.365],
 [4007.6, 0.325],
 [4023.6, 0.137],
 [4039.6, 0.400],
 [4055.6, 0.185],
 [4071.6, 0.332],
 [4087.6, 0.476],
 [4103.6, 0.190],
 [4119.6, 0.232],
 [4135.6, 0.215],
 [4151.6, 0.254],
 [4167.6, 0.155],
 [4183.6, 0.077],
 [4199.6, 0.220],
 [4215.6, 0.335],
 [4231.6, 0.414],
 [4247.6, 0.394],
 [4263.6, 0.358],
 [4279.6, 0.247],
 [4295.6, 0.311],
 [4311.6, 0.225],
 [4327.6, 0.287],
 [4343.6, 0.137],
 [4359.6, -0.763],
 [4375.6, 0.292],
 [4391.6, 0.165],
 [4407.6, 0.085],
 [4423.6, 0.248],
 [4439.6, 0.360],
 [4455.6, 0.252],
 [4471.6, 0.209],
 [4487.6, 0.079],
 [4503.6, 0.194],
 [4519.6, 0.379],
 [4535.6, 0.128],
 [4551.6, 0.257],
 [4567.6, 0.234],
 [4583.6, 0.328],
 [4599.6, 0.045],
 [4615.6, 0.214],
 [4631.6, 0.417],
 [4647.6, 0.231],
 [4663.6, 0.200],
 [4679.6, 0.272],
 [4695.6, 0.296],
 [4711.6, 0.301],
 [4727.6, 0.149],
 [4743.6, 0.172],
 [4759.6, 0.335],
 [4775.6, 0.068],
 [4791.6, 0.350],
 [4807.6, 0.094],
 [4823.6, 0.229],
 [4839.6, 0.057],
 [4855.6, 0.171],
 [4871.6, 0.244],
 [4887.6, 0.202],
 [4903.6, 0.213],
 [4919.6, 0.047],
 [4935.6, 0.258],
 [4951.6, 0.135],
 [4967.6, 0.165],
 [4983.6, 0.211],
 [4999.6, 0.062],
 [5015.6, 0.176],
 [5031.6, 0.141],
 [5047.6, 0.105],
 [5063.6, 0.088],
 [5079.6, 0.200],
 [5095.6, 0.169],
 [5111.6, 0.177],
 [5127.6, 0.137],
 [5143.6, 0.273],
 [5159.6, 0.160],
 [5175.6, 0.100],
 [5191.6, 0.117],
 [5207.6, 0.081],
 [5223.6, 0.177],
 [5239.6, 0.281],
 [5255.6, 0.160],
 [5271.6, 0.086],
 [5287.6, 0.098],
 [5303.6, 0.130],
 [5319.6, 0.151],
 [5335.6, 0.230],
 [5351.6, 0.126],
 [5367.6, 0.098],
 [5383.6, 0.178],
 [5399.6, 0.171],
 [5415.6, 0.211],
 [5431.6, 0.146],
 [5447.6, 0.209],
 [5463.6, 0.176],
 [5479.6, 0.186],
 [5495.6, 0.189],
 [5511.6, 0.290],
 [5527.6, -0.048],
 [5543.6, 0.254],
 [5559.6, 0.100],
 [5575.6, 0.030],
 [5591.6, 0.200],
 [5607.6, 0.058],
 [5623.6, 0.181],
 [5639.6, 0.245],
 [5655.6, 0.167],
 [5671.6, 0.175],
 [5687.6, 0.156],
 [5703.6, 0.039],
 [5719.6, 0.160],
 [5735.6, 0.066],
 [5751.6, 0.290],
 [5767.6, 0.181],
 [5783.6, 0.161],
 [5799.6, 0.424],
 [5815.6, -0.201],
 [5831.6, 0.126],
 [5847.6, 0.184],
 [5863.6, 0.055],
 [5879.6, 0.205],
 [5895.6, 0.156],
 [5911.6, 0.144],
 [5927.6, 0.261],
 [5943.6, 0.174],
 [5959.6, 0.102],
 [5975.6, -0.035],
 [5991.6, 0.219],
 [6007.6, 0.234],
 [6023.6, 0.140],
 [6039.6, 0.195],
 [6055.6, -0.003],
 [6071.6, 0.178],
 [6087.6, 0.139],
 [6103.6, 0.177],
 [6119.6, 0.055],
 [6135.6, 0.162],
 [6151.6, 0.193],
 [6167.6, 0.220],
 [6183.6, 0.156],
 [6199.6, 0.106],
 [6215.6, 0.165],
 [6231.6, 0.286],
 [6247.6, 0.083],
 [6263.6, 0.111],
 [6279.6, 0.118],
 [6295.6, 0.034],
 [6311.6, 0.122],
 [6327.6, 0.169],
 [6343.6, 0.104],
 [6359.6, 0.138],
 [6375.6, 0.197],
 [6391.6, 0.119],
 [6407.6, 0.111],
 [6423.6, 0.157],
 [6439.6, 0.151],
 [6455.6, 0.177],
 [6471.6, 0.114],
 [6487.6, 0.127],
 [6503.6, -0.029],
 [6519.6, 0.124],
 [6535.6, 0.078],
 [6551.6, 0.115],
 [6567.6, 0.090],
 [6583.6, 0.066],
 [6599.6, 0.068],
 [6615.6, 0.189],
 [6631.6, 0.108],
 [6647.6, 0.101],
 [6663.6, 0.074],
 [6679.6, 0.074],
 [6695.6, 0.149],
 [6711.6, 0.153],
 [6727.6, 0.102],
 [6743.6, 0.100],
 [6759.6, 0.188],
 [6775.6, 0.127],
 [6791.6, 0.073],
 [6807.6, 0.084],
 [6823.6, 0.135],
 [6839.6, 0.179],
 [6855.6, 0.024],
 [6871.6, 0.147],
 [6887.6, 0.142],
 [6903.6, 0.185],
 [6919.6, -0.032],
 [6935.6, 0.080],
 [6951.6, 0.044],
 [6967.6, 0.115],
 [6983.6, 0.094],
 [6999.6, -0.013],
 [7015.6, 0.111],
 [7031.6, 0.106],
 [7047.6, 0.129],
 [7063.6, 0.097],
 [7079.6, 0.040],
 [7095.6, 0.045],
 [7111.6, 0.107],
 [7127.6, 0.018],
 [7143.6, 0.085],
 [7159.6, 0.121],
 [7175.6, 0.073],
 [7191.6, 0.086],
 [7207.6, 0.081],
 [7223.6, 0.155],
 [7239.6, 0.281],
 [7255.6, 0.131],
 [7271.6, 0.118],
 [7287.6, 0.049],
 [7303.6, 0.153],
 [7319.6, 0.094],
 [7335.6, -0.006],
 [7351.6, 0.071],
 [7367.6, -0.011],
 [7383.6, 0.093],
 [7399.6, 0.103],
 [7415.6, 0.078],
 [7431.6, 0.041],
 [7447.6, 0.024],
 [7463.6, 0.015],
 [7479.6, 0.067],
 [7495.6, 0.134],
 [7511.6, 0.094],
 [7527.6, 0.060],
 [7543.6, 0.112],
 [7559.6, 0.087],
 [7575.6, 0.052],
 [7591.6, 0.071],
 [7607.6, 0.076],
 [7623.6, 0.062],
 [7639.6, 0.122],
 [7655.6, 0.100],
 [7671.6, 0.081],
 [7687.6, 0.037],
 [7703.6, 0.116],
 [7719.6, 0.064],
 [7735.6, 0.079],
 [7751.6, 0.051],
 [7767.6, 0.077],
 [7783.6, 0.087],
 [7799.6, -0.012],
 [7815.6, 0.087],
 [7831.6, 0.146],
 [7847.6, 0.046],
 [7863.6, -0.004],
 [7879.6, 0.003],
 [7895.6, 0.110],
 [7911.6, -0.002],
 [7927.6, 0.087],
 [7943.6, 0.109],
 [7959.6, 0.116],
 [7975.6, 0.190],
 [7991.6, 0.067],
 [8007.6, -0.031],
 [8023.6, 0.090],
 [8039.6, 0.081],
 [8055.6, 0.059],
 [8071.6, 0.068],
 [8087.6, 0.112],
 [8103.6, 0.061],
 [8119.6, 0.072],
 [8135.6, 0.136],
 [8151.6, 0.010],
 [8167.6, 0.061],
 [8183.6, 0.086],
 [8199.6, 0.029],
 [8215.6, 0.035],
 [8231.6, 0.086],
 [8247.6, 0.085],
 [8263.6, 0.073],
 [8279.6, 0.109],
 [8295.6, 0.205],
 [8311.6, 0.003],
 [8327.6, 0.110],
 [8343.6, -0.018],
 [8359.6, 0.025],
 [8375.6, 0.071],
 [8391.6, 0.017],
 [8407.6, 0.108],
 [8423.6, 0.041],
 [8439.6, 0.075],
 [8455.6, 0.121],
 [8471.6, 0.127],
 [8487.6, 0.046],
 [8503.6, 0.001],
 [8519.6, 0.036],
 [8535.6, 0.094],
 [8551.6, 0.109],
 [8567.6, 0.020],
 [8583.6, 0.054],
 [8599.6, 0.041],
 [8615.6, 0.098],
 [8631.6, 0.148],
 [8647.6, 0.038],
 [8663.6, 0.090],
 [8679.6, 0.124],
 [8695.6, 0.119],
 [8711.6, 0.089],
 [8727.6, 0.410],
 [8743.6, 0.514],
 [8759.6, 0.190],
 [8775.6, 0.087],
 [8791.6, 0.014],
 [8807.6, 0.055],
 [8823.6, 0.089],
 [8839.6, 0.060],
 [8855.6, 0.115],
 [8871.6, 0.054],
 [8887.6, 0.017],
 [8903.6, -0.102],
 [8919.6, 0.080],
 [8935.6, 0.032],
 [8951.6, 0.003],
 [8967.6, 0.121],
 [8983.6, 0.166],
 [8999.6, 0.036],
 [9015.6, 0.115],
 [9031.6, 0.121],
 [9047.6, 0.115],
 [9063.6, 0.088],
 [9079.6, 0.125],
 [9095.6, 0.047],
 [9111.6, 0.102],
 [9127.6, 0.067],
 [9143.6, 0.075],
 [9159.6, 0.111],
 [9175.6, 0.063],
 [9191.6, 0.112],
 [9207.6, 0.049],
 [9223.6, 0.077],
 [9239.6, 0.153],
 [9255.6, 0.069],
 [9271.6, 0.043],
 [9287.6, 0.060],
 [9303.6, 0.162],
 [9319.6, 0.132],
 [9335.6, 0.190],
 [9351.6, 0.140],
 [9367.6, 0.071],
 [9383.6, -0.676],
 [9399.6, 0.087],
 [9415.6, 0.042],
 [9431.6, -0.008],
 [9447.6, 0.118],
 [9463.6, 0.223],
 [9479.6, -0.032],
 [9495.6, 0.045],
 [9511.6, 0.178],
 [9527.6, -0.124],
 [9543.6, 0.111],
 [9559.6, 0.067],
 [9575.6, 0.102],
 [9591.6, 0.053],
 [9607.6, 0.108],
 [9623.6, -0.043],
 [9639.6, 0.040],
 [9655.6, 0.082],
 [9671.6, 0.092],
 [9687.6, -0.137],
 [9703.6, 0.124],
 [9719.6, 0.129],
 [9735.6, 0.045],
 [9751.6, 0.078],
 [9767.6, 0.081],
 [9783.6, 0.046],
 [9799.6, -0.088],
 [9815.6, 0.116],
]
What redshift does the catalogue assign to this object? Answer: 1.34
